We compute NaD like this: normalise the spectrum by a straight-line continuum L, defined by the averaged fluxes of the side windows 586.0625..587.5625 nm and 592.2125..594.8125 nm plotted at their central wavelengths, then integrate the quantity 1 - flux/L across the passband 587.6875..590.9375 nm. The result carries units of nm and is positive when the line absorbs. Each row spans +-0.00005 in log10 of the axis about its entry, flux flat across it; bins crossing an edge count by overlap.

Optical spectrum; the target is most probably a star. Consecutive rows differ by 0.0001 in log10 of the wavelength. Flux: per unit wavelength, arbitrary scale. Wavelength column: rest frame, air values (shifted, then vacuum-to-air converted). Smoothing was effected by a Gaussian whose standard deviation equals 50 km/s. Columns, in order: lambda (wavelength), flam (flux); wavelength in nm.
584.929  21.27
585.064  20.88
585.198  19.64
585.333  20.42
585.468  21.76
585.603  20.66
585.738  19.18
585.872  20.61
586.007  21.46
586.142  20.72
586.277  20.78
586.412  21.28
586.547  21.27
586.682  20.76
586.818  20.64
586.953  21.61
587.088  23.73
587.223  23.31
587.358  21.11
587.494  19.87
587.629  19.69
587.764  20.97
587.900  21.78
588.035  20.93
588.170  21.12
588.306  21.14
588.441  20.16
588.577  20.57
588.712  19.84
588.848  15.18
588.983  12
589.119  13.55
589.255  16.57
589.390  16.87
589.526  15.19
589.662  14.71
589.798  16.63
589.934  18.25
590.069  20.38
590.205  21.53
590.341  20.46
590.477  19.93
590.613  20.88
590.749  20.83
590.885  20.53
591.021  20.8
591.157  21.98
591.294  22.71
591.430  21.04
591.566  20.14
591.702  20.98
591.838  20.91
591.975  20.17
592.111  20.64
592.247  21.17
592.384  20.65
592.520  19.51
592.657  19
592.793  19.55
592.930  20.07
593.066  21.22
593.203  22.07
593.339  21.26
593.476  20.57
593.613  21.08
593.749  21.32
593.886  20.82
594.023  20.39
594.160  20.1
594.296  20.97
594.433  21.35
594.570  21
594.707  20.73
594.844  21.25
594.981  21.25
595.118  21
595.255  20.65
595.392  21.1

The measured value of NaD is 0.36 nm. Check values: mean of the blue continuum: 21.4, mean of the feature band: 18.7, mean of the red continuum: 20.7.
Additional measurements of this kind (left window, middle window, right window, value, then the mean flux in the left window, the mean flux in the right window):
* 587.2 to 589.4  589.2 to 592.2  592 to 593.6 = 0.03 nm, 19.1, 20.5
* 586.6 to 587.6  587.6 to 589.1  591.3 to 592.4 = 0.15 nm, 21.5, 20.8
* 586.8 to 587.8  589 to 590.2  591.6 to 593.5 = 0.25 nm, 21.4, 20.5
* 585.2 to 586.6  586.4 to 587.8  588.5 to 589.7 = -0.17 nm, 20.8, 16.1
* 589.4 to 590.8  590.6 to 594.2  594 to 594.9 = -0.16 nm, 18.8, 20.8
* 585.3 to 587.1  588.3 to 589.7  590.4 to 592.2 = 0.28 nm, 21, 20.9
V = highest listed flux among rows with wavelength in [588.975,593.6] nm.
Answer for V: 22.71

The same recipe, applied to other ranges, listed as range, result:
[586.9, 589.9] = 23.73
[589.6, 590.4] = 21.53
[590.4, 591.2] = 21.98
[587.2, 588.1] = 23.31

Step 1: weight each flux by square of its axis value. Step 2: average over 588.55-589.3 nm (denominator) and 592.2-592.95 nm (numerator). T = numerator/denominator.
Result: 1.26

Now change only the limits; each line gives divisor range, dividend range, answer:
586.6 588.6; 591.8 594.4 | 0.99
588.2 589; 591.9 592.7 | 1.10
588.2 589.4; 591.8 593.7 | 1.19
